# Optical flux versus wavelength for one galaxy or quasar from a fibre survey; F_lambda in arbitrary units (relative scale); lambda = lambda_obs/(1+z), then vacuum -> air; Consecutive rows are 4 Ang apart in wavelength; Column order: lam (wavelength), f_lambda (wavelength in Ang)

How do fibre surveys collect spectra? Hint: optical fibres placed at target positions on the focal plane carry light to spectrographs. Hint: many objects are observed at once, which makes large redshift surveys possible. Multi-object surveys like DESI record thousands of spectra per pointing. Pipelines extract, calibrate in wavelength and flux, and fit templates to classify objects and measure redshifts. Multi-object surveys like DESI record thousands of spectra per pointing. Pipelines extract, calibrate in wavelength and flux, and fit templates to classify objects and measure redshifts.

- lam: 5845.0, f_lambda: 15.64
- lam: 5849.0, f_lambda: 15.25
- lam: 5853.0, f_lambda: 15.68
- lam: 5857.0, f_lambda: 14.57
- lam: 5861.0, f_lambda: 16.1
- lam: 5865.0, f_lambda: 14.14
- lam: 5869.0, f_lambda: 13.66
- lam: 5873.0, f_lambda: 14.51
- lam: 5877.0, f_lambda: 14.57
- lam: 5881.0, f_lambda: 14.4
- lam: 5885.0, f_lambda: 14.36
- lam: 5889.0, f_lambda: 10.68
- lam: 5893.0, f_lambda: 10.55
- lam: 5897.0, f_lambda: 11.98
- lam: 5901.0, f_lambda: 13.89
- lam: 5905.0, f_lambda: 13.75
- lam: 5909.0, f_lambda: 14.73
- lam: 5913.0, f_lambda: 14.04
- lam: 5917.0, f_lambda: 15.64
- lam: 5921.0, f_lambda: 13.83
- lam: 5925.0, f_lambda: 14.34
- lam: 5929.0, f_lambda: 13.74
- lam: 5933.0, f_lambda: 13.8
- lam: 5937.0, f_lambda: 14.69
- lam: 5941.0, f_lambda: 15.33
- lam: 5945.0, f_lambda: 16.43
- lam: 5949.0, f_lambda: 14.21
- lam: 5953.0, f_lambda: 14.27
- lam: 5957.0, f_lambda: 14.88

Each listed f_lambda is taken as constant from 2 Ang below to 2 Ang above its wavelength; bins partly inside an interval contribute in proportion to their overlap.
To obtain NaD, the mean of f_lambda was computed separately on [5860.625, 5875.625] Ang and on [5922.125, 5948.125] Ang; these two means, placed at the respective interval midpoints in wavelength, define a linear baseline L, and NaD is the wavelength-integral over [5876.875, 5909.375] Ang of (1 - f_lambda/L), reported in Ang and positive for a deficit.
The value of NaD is 3.3 Ang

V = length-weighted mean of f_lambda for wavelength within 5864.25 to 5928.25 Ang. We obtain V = 13.7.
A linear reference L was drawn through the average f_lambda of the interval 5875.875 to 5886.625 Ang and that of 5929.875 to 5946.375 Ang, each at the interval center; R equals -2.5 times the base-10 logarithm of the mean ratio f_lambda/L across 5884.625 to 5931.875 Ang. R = 0.10 mag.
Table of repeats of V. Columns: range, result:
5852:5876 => 14.7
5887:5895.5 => 10.7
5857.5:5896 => 13.7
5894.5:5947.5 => 14.3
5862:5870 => 14.2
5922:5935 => 13.9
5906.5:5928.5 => 14.4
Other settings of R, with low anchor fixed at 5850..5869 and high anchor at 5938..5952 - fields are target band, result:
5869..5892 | 0.11 mag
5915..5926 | 0.04 mag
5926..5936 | 0.09 mag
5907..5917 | 0.04 mag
